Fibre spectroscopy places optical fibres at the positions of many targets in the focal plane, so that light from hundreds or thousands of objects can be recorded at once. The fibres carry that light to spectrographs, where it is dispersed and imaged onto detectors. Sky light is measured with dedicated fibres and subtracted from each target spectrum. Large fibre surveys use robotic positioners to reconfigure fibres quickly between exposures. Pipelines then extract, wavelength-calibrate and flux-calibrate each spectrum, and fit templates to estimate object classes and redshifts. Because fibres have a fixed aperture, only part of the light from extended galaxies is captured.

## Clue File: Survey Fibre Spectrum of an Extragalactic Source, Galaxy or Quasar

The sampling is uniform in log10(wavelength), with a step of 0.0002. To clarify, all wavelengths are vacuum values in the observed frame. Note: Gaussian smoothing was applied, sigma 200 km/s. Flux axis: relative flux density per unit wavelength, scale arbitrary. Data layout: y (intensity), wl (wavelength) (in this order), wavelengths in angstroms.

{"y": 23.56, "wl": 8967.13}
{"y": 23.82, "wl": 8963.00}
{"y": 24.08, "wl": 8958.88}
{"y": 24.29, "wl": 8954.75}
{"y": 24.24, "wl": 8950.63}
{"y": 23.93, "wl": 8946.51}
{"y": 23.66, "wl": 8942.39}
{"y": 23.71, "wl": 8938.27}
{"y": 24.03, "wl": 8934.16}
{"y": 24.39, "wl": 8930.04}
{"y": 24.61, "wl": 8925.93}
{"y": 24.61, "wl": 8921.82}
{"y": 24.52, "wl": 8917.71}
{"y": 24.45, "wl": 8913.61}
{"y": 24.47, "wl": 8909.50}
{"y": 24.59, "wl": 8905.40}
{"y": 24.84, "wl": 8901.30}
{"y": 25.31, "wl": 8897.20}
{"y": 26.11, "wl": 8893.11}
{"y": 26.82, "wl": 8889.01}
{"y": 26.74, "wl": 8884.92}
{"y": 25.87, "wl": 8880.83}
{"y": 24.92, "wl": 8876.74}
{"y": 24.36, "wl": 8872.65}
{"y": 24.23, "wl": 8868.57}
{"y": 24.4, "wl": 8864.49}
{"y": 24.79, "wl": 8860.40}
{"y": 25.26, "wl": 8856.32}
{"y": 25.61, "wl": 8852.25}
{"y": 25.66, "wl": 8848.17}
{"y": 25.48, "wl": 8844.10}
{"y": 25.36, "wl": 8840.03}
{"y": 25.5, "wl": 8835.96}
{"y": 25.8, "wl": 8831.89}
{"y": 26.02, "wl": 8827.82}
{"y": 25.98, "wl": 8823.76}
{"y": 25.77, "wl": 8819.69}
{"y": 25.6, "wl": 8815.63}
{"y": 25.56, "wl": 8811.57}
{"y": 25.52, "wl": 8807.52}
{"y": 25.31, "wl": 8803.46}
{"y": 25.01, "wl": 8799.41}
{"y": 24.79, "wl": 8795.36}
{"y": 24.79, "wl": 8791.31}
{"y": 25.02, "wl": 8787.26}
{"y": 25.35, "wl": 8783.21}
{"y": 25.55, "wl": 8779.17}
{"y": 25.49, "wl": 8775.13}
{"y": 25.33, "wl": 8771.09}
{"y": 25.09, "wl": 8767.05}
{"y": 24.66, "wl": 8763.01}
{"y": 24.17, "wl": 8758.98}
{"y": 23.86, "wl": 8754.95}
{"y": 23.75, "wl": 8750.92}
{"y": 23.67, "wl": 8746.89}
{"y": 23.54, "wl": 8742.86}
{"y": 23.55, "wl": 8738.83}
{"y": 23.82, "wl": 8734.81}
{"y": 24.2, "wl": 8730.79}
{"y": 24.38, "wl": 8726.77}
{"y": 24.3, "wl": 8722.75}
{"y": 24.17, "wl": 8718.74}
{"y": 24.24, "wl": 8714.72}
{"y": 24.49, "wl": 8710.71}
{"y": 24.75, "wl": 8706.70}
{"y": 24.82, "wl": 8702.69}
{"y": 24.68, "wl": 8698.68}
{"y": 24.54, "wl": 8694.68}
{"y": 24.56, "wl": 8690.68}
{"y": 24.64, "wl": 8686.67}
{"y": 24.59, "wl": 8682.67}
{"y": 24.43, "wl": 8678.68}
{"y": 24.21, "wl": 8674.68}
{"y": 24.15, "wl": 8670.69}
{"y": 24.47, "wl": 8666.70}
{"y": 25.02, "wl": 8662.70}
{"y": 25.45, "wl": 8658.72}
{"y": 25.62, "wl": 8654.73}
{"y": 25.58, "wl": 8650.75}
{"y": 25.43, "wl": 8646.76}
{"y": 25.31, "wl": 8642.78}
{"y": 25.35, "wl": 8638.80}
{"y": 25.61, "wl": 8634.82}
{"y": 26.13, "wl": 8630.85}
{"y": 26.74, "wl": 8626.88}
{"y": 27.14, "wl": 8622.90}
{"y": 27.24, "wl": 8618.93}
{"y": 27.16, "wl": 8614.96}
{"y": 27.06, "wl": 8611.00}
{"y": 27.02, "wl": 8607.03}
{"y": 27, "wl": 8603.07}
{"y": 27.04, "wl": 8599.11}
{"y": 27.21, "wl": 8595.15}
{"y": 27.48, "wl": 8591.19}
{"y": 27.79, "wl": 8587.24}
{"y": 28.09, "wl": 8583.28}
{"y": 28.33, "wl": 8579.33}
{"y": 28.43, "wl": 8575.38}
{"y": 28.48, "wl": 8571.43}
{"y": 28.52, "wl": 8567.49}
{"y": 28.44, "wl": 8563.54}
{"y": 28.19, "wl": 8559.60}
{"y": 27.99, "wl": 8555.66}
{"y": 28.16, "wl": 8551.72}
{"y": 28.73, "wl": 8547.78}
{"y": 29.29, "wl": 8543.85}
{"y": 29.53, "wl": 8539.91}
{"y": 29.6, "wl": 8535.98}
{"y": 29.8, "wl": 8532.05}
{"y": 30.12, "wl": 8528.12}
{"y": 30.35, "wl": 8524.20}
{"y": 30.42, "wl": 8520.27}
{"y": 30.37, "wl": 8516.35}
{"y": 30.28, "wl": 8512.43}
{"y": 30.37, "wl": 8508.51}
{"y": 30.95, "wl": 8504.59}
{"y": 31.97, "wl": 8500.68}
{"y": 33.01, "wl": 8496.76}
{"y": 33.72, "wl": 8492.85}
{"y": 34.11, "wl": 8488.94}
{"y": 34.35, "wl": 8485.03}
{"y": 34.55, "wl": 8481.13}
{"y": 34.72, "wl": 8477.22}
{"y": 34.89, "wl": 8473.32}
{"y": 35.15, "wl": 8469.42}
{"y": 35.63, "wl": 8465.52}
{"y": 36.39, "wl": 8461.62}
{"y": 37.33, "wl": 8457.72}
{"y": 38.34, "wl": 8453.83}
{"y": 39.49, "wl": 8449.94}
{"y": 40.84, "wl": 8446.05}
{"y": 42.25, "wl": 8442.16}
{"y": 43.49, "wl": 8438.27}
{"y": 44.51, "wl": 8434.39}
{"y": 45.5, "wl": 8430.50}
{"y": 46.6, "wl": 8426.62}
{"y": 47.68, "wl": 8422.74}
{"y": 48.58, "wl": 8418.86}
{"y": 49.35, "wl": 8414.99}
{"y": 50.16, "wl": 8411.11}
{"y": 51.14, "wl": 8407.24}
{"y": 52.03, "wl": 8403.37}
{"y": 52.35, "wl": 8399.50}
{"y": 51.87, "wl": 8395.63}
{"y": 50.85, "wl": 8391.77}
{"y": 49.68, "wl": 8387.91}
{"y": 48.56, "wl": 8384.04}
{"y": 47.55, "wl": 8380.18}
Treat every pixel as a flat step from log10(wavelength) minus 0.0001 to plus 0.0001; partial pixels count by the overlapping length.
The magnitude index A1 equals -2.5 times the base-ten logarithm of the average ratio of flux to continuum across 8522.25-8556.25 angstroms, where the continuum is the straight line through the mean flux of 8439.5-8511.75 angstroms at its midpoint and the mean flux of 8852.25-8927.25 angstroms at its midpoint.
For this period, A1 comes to 0.15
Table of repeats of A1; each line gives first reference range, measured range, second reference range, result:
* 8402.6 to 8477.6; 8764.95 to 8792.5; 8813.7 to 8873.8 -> 0.118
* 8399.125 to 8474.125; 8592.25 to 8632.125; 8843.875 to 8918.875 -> 0.321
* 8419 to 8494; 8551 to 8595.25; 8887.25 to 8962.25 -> 0.254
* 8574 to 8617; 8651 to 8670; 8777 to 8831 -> 0.072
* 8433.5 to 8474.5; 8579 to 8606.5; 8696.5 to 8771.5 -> 0.152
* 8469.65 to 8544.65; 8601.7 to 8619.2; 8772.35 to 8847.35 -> 0.098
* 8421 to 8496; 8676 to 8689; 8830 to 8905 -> 0.270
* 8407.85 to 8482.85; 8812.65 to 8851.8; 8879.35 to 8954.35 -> 0.086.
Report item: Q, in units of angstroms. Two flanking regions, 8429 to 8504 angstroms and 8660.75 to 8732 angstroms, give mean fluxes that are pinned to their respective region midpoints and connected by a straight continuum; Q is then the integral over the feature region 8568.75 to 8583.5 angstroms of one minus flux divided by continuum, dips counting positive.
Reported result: 1.3 angstroms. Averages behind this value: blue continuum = 37.2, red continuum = 24.5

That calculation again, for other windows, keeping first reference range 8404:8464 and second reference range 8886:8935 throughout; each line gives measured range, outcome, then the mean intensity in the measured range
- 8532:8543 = 2.9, 29.6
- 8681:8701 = 5.4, 24.6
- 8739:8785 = 9.5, 24.5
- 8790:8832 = 5.1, 25.5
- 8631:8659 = 8.0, 25.5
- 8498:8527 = 7.3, 30.7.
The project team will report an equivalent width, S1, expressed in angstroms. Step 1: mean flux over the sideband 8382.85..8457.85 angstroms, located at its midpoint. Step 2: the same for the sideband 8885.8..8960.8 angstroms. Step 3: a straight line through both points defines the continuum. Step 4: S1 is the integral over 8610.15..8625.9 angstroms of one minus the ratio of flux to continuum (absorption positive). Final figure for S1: 4.5 angstroms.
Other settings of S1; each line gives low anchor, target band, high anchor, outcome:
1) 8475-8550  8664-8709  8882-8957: 6.3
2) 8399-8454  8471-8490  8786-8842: 3.8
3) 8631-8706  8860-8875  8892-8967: 0.1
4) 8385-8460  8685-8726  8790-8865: 9.3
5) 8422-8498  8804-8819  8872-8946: 1.2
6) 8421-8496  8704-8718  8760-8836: 2.1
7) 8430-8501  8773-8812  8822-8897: 3.2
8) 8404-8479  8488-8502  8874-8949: 2.5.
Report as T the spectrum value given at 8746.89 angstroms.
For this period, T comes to 23.67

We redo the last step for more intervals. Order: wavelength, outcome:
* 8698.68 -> 24.68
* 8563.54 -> 28.44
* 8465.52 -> 35.63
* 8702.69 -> 24.82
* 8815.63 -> 25.6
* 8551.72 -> 28.16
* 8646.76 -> 25.43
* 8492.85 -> 33.72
